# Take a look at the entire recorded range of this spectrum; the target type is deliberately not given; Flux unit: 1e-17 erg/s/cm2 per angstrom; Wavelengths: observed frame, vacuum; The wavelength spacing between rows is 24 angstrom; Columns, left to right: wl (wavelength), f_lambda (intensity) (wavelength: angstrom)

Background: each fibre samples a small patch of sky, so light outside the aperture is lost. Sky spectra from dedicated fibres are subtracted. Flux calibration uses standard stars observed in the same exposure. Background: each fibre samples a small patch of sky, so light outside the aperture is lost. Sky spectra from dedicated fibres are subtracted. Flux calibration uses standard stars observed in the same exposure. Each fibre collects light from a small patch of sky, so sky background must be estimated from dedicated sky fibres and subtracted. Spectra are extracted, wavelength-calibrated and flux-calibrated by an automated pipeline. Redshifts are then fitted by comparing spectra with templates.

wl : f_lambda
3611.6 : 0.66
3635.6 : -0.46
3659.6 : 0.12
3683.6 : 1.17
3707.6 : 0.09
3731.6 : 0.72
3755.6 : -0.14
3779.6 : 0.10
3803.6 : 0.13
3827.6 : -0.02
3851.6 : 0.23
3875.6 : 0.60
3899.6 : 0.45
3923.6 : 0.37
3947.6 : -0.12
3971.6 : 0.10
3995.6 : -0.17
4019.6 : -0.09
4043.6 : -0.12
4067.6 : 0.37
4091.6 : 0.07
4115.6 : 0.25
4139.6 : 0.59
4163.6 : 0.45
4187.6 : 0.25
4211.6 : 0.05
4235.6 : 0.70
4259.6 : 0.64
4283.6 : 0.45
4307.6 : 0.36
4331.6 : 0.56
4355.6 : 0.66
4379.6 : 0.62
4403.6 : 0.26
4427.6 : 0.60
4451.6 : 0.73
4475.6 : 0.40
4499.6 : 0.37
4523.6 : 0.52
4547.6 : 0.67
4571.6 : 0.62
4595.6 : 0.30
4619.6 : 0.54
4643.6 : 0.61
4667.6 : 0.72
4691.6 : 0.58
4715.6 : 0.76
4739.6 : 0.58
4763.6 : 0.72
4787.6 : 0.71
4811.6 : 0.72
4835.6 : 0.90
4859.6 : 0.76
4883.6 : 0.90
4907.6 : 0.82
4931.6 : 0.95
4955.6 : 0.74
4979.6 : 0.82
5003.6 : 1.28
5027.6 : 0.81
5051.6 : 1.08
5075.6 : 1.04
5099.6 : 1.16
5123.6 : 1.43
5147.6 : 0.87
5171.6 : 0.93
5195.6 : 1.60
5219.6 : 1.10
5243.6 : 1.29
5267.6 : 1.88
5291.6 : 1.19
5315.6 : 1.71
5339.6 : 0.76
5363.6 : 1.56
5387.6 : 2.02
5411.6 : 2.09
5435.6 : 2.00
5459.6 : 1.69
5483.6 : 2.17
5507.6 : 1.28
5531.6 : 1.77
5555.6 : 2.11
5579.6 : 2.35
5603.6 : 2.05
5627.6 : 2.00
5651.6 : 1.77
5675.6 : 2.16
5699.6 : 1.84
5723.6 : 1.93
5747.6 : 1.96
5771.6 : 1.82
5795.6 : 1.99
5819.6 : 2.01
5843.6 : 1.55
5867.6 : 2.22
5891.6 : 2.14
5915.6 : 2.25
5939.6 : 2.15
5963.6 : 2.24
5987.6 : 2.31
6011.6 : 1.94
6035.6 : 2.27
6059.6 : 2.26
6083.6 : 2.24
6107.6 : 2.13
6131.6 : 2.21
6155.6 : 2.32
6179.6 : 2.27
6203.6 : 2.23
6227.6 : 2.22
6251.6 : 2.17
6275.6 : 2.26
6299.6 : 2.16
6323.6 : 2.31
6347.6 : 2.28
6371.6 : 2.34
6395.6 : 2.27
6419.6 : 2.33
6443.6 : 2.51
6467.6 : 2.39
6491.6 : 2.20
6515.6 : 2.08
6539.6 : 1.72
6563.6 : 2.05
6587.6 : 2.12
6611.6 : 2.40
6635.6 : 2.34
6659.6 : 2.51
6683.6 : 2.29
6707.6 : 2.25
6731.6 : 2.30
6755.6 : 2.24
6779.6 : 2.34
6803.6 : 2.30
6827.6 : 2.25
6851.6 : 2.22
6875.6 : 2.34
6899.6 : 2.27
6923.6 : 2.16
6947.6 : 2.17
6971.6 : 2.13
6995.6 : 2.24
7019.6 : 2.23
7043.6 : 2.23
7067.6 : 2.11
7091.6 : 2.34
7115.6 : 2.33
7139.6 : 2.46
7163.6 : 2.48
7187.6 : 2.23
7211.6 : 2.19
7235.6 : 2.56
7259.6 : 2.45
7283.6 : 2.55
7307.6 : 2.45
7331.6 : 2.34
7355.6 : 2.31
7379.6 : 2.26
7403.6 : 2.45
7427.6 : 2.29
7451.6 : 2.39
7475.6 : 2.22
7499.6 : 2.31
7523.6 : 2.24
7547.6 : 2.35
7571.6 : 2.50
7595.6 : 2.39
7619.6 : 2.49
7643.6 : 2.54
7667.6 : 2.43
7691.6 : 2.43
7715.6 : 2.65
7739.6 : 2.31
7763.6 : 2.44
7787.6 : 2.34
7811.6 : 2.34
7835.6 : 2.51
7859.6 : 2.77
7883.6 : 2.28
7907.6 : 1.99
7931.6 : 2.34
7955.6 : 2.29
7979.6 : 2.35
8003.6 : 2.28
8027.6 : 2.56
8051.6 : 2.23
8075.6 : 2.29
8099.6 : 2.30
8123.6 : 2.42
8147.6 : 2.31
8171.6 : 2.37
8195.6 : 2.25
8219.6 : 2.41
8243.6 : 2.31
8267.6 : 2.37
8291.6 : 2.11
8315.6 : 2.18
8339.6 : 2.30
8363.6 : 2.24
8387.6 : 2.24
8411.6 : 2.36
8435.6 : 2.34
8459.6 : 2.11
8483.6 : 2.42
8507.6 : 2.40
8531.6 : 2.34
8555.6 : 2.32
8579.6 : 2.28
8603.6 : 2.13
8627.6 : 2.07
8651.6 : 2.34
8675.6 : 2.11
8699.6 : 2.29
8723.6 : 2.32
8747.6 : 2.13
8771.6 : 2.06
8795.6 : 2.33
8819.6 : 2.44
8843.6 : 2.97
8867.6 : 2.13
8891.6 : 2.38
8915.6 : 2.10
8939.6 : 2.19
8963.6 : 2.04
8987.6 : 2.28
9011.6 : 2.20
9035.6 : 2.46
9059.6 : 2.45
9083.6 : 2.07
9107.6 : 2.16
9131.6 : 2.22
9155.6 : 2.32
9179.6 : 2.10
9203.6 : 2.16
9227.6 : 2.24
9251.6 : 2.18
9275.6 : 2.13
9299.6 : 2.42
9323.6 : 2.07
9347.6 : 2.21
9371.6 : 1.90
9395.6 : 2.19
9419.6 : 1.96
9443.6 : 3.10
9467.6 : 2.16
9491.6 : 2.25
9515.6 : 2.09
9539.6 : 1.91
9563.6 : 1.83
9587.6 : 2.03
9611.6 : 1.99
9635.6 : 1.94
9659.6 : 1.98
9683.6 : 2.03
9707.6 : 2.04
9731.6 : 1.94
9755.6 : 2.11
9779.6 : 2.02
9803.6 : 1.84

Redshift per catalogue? 0.34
